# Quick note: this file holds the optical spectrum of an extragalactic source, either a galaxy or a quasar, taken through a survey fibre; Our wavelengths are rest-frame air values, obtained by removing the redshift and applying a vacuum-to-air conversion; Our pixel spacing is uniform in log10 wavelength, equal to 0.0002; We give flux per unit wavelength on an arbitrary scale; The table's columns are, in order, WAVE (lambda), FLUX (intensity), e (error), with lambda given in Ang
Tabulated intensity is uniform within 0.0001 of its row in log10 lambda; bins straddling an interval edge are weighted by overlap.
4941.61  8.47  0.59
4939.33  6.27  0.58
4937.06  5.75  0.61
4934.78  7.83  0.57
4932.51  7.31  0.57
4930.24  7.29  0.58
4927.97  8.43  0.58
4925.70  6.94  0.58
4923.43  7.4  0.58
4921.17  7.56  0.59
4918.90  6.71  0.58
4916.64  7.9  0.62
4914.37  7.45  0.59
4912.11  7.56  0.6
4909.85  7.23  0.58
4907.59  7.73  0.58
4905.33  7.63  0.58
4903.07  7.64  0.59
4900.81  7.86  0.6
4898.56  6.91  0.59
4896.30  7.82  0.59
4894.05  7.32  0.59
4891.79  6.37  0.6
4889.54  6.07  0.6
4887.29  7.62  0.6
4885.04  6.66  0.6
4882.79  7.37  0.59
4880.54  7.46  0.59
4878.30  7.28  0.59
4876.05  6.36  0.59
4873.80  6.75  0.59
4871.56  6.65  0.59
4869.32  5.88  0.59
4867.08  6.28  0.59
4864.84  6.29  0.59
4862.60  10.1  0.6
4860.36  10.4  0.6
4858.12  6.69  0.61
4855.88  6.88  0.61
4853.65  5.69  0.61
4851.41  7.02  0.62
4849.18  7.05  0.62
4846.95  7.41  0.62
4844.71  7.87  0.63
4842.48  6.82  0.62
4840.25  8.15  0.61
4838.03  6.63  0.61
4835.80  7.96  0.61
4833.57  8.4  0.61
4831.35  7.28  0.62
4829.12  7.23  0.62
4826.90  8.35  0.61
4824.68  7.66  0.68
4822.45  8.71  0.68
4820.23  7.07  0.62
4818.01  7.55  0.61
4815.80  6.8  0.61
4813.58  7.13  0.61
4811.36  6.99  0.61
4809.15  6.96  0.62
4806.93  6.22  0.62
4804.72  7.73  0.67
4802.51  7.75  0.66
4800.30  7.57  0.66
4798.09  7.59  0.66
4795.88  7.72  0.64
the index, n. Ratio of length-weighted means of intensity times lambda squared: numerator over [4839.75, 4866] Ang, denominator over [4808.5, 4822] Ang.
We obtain 1.06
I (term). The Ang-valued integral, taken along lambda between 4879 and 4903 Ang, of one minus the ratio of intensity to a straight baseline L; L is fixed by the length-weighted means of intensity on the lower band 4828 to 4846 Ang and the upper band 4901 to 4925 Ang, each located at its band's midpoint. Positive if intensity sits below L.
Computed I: 1.1 Ang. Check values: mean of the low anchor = 7.54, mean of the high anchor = 7.49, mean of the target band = 7.17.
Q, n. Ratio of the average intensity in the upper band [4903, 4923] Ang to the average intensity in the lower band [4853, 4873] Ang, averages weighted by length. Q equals 1.0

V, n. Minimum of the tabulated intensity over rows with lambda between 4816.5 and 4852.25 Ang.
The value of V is 6.63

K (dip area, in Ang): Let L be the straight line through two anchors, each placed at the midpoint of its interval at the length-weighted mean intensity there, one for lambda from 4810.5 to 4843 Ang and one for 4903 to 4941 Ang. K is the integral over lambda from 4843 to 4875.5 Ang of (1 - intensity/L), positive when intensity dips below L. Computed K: 1.2 Ang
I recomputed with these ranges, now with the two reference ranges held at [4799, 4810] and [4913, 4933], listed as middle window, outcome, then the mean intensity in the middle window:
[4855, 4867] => -1.0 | 7.94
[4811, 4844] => -1.1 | 7.53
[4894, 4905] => -0.2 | 7.54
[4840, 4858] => 0.7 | 7.04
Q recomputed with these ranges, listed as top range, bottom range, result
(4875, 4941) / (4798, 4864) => 0.96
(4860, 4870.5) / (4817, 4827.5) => 0.97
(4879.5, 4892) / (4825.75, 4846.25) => 0.91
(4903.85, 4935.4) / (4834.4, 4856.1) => 1.04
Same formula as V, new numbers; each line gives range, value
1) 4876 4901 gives 6.07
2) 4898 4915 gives 6.91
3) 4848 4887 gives 5.69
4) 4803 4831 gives 6.22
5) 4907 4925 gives 6.71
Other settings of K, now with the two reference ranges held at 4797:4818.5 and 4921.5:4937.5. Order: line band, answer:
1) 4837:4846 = -0.1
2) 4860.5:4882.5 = 0.4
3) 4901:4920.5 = -0.4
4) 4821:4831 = -0.9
